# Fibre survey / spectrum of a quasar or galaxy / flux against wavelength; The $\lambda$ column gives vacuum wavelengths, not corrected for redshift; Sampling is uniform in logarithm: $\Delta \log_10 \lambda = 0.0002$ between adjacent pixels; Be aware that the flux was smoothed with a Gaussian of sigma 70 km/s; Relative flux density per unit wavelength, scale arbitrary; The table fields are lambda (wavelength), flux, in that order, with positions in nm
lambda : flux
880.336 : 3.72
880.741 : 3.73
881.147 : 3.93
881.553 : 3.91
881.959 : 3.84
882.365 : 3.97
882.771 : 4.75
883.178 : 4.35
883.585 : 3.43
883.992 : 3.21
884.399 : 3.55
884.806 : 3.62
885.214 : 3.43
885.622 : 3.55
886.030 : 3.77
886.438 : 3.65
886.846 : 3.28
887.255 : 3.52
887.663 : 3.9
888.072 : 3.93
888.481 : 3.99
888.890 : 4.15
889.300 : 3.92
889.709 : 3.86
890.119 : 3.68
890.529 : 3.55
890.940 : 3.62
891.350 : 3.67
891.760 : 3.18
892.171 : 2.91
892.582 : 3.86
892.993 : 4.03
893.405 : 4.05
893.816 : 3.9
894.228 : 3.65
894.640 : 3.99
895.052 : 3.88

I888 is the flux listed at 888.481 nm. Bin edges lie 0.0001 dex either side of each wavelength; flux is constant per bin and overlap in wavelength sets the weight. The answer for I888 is 3.99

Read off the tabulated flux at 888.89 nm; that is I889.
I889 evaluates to 4.15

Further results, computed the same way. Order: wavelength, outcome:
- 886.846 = 3.28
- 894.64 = 3.99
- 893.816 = 3.9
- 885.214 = 3.43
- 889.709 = 3.86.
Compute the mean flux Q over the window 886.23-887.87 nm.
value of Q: 3.59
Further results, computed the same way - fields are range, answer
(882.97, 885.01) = 3.63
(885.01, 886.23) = 3.58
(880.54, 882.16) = 3.85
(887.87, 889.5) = 4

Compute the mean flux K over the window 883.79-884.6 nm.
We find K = 3.38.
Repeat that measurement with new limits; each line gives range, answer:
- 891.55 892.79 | 3.32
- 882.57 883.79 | 4.17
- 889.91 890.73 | 3.62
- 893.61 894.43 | 3.78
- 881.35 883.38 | 4.16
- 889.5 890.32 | 3.77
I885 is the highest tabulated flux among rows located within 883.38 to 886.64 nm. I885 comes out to 3.77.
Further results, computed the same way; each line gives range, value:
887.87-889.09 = 4.15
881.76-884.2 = 4.75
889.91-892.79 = 3.86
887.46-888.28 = 3.93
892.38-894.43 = 4.05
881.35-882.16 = 3.91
